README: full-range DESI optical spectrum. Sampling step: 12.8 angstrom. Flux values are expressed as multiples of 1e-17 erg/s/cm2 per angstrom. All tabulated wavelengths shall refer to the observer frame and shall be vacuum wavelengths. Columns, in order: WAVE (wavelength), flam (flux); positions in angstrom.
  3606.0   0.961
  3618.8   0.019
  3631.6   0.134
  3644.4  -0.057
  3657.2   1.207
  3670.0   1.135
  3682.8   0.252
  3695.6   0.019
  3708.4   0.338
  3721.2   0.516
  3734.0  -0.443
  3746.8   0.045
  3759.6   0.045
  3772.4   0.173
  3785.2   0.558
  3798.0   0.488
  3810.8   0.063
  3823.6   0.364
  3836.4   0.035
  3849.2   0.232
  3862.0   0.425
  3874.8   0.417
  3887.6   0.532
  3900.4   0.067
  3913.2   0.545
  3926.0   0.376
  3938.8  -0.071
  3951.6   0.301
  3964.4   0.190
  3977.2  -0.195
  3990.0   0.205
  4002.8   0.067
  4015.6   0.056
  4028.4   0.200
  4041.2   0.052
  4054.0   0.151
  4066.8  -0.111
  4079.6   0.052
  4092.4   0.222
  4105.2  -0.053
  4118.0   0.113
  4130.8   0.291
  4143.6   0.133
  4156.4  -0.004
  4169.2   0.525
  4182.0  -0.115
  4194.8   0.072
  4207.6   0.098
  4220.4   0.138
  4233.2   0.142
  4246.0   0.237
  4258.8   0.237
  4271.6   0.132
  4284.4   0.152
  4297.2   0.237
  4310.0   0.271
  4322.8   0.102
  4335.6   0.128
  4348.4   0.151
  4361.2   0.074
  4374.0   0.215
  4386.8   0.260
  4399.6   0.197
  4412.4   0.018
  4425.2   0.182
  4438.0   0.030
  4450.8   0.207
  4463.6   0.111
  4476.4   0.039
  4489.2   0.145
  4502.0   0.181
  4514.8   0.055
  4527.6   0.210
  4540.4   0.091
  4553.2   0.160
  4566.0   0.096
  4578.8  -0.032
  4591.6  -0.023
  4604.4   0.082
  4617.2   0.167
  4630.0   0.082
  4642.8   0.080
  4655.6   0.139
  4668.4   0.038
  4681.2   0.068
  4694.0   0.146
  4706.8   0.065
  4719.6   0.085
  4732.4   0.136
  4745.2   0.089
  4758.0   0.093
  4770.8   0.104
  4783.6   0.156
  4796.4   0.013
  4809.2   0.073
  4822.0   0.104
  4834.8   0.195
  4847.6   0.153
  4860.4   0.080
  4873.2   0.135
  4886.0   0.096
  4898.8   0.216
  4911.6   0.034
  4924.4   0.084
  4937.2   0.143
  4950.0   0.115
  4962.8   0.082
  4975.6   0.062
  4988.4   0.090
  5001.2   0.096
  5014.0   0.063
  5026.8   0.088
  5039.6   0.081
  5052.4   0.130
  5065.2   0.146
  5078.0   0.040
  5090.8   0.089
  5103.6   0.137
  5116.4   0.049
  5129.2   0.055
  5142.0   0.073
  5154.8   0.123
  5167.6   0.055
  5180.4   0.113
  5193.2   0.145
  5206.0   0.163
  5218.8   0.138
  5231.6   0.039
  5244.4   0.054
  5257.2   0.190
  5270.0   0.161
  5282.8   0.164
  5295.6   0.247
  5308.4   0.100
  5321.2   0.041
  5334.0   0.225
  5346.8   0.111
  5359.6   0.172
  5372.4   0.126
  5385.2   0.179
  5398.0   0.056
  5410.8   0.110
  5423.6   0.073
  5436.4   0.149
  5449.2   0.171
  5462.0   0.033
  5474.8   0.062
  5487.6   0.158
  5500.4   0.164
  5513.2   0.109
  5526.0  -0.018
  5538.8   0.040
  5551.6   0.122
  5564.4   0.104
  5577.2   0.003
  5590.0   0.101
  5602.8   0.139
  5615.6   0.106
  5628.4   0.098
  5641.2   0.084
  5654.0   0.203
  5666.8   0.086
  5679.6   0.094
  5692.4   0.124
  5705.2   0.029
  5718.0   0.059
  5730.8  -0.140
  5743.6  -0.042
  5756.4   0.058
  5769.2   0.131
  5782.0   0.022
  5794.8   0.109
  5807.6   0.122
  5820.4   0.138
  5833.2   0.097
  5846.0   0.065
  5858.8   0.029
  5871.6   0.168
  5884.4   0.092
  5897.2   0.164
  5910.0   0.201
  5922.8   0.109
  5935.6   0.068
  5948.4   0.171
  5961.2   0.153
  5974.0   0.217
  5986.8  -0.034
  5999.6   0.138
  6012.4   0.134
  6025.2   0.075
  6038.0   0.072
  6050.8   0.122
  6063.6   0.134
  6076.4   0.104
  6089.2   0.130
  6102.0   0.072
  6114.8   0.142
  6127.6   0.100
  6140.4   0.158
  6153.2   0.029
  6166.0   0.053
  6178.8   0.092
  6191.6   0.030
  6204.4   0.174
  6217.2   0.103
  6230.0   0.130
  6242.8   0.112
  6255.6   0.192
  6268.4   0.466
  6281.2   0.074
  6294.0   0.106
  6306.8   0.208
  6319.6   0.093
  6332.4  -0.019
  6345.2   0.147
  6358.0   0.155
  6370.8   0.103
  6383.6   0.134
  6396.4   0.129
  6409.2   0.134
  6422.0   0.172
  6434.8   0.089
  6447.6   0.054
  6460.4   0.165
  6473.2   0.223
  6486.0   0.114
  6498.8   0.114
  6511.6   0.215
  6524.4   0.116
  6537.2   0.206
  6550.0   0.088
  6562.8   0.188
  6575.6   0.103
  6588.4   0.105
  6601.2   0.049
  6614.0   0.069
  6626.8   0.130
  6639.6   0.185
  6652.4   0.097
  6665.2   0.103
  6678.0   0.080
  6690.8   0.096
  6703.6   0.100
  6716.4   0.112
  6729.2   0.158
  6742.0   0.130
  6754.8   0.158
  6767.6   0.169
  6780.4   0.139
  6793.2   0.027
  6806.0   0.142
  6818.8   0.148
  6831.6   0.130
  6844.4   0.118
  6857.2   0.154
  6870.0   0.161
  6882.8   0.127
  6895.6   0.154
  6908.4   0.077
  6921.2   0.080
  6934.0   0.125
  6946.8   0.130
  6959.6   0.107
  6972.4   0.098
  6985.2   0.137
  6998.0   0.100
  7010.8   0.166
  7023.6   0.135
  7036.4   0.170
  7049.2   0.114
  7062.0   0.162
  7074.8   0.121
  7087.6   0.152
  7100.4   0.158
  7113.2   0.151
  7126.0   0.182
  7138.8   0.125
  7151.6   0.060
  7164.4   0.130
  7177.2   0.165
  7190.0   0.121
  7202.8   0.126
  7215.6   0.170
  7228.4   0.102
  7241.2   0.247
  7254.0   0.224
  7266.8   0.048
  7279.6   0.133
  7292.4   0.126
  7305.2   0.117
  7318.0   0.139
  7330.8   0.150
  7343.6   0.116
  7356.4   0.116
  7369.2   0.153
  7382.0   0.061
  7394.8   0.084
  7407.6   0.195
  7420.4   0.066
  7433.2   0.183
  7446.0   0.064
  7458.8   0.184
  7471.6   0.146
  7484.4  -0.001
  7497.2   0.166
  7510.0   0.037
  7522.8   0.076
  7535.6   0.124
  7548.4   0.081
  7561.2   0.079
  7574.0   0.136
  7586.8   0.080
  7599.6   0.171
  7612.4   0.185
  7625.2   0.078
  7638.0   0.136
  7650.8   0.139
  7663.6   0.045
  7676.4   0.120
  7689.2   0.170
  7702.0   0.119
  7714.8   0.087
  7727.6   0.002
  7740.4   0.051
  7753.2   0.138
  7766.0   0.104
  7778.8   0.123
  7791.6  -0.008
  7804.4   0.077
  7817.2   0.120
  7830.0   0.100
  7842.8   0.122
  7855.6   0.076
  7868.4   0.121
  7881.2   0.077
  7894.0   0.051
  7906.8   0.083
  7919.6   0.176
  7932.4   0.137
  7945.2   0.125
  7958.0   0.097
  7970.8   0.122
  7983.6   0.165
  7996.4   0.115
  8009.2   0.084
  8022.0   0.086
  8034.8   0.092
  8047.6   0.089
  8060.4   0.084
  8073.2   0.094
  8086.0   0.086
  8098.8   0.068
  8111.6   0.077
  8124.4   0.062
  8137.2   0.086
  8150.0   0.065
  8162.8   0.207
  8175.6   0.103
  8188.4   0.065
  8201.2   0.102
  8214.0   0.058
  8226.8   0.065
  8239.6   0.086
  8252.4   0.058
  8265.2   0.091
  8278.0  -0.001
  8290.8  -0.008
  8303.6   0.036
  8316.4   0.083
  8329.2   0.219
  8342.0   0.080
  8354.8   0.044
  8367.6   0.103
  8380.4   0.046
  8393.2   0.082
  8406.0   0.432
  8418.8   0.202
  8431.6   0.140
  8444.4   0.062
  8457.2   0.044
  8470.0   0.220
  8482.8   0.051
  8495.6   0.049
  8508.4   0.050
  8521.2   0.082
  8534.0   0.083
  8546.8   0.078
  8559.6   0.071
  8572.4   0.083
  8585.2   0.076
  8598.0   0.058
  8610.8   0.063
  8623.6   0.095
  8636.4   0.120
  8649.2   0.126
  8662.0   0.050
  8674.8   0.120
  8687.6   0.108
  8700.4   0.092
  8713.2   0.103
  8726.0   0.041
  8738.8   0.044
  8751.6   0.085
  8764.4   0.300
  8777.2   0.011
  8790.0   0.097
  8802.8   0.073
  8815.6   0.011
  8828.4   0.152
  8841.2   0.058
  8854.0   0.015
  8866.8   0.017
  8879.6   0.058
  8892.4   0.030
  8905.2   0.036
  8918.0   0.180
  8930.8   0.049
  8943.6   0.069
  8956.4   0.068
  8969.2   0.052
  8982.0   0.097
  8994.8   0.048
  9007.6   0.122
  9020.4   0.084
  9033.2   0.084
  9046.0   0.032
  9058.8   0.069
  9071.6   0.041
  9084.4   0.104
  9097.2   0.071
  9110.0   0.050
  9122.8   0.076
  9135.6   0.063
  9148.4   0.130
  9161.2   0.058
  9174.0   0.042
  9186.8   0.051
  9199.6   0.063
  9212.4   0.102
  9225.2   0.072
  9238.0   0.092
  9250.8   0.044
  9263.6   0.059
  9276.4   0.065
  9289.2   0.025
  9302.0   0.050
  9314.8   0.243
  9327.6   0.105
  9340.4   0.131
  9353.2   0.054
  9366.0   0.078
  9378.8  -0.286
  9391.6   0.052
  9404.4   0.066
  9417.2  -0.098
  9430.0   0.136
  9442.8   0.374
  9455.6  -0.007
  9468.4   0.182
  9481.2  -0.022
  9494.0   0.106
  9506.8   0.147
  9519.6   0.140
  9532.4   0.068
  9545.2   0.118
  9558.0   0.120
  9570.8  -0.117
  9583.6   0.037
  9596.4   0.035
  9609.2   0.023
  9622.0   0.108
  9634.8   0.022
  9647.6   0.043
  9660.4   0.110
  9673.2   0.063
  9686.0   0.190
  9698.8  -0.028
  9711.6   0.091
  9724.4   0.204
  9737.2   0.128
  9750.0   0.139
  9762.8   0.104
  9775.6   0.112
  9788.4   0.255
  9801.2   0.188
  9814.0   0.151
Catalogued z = 0.68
